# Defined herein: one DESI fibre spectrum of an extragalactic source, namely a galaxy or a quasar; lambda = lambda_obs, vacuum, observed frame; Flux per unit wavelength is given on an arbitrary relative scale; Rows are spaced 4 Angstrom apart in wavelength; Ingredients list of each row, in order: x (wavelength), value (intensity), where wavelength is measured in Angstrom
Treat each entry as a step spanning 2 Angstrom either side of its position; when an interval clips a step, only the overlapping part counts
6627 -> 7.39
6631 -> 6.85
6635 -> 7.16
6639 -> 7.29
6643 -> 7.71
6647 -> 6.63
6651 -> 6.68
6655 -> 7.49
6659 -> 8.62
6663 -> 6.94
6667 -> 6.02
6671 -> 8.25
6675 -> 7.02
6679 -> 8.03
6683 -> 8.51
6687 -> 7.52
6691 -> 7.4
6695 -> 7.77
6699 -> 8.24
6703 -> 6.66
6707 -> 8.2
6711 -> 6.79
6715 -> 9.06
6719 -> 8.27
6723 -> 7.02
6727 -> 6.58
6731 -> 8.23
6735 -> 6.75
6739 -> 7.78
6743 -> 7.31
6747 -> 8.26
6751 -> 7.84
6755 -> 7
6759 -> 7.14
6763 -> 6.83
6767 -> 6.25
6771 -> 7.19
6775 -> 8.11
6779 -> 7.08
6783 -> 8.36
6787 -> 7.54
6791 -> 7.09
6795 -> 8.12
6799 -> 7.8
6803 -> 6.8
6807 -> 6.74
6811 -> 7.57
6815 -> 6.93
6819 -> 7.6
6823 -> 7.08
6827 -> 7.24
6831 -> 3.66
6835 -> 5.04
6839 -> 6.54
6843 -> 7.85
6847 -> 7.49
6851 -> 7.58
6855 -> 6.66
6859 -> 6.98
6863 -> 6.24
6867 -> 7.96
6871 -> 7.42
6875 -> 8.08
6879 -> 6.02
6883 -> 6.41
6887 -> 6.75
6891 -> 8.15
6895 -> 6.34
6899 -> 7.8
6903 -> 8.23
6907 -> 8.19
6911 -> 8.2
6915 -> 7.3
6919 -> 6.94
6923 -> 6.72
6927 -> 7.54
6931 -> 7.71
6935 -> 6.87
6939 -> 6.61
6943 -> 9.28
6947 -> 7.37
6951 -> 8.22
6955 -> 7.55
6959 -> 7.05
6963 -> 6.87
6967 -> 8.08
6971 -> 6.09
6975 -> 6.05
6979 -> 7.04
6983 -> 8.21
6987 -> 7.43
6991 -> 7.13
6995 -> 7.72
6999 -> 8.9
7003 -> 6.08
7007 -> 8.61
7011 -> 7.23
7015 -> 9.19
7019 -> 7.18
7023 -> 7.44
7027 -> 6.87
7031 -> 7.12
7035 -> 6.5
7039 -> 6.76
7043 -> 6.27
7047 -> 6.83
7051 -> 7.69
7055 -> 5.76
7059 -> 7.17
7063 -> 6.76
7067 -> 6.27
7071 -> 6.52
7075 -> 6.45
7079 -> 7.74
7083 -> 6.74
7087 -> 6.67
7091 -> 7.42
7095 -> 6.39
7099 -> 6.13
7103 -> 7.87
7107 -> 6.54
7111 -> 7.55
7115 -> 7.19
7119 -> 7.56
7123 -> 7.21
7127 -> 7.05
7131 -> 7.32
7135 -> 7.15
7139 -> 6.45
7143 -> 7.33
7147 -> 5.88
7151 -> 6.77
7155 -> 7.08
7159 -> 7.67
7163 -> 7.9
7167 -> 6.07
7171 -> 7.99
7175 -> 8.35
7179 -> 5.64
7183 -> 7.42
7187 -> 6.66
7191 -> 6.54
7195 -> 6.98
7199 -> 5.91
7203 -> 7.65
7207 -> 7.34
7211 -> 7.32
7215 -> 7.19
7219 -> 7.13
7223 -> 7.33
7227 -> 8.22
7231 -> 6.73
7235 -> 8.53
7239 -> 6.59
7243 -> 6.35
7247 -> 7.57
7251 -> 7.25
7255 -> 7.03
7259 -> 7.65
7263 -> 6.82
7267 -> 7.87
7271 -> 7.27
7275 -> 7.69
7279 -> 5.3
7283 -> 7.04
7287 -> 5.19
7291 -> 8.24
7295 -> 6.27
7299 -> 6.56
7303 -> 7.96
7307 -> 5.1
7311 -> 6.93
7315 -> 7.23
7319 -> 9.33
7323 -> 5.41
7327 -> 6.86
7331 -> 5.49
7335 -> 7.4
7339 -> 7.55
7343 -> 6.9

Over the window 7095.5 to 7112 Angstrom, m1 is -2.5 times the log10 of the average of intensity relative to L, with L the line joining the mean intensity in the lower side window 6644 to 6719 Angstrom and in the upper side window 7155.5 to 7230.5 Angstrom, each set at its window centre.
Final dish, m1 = 0.05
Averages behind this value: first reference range 7.57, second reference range 7.17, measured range 6.93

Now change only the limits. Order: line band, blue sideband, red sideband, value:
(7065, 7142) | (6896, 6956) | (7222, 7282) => 0.06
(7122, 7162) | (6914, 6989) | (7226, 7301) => 0.02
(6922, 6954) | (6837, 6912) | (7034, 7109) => -0.07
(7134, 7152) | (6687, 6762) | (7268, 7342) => 0.06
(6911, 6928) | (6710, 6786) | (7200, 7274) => 0.03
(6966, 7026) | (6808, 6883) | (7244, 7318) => -0.09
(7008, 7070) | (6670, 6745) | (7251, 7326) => 0.03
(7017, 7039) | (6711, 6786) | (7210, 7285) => 0.05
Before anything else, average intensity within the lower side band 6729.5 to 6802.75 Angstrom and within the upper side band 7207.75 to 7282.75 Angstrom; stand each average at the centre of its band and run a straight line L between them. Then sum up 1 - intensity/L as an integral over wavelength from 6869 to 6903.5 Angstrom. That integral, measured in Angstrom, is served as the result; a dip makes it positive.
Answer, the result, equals 0.9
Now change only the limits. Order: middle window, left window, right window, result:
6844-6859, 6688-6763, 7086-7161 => 0.3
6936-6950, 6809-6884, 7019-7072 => -1.8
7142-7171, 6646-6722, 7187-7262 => 0.8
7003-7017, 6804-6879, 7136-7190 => -2.1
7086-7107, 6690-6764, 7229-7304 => 0.9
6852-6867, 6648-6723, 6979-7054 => 1.2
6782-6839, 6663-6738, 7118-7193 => 3.9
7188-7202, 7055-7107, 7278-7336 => 0.4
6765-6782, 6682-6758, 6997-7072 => 0.7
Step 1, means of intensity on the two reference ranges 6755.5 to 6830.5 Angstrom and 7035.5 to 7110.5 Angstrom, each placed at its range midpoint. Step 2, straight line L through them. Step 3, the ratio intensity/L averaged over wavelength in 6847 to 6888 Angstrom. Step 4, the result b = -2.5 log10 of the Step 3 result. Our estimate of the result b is 0.01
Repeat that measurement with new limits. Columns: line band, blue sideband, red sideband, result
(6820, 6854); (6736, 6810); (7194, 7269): 0.121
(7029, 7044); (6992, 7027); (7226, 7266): 0.149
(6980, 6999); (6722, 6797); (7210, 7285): -0.061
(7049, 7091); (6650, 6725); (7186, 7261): 0.075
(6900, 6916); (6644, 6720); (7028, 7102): -0.133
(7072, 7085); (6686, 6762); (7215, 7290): 0.048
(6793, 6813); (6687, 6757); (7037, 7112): 0.001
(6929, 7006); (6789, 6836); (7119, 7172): -0.068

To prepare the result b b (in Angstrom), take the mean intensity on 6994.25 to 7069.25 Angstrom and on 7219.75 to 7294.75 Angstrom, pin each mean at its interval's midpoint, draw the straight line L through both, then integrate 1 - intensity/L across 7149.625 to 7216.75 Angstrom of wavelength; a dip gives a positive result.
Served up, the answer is 0.5 Angstrom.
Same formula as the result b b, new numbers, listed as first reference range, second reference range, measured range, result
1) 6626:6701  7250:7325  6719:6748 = -0.2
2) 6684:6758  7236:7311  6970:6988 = 0.7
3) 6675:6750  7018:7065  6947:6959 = -1.0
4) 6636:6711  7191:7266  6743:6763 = -0.1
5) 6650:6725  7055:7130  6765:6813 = 0.4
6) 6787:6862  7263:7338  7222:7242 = -1.7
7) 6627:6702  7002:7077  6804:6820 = 0.2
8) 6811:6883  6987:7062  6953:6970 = -0.5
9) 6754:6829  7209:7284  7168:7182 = 0.0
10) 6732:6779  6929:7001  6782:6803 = -0.9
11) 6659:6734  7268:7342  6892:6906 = -0.4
